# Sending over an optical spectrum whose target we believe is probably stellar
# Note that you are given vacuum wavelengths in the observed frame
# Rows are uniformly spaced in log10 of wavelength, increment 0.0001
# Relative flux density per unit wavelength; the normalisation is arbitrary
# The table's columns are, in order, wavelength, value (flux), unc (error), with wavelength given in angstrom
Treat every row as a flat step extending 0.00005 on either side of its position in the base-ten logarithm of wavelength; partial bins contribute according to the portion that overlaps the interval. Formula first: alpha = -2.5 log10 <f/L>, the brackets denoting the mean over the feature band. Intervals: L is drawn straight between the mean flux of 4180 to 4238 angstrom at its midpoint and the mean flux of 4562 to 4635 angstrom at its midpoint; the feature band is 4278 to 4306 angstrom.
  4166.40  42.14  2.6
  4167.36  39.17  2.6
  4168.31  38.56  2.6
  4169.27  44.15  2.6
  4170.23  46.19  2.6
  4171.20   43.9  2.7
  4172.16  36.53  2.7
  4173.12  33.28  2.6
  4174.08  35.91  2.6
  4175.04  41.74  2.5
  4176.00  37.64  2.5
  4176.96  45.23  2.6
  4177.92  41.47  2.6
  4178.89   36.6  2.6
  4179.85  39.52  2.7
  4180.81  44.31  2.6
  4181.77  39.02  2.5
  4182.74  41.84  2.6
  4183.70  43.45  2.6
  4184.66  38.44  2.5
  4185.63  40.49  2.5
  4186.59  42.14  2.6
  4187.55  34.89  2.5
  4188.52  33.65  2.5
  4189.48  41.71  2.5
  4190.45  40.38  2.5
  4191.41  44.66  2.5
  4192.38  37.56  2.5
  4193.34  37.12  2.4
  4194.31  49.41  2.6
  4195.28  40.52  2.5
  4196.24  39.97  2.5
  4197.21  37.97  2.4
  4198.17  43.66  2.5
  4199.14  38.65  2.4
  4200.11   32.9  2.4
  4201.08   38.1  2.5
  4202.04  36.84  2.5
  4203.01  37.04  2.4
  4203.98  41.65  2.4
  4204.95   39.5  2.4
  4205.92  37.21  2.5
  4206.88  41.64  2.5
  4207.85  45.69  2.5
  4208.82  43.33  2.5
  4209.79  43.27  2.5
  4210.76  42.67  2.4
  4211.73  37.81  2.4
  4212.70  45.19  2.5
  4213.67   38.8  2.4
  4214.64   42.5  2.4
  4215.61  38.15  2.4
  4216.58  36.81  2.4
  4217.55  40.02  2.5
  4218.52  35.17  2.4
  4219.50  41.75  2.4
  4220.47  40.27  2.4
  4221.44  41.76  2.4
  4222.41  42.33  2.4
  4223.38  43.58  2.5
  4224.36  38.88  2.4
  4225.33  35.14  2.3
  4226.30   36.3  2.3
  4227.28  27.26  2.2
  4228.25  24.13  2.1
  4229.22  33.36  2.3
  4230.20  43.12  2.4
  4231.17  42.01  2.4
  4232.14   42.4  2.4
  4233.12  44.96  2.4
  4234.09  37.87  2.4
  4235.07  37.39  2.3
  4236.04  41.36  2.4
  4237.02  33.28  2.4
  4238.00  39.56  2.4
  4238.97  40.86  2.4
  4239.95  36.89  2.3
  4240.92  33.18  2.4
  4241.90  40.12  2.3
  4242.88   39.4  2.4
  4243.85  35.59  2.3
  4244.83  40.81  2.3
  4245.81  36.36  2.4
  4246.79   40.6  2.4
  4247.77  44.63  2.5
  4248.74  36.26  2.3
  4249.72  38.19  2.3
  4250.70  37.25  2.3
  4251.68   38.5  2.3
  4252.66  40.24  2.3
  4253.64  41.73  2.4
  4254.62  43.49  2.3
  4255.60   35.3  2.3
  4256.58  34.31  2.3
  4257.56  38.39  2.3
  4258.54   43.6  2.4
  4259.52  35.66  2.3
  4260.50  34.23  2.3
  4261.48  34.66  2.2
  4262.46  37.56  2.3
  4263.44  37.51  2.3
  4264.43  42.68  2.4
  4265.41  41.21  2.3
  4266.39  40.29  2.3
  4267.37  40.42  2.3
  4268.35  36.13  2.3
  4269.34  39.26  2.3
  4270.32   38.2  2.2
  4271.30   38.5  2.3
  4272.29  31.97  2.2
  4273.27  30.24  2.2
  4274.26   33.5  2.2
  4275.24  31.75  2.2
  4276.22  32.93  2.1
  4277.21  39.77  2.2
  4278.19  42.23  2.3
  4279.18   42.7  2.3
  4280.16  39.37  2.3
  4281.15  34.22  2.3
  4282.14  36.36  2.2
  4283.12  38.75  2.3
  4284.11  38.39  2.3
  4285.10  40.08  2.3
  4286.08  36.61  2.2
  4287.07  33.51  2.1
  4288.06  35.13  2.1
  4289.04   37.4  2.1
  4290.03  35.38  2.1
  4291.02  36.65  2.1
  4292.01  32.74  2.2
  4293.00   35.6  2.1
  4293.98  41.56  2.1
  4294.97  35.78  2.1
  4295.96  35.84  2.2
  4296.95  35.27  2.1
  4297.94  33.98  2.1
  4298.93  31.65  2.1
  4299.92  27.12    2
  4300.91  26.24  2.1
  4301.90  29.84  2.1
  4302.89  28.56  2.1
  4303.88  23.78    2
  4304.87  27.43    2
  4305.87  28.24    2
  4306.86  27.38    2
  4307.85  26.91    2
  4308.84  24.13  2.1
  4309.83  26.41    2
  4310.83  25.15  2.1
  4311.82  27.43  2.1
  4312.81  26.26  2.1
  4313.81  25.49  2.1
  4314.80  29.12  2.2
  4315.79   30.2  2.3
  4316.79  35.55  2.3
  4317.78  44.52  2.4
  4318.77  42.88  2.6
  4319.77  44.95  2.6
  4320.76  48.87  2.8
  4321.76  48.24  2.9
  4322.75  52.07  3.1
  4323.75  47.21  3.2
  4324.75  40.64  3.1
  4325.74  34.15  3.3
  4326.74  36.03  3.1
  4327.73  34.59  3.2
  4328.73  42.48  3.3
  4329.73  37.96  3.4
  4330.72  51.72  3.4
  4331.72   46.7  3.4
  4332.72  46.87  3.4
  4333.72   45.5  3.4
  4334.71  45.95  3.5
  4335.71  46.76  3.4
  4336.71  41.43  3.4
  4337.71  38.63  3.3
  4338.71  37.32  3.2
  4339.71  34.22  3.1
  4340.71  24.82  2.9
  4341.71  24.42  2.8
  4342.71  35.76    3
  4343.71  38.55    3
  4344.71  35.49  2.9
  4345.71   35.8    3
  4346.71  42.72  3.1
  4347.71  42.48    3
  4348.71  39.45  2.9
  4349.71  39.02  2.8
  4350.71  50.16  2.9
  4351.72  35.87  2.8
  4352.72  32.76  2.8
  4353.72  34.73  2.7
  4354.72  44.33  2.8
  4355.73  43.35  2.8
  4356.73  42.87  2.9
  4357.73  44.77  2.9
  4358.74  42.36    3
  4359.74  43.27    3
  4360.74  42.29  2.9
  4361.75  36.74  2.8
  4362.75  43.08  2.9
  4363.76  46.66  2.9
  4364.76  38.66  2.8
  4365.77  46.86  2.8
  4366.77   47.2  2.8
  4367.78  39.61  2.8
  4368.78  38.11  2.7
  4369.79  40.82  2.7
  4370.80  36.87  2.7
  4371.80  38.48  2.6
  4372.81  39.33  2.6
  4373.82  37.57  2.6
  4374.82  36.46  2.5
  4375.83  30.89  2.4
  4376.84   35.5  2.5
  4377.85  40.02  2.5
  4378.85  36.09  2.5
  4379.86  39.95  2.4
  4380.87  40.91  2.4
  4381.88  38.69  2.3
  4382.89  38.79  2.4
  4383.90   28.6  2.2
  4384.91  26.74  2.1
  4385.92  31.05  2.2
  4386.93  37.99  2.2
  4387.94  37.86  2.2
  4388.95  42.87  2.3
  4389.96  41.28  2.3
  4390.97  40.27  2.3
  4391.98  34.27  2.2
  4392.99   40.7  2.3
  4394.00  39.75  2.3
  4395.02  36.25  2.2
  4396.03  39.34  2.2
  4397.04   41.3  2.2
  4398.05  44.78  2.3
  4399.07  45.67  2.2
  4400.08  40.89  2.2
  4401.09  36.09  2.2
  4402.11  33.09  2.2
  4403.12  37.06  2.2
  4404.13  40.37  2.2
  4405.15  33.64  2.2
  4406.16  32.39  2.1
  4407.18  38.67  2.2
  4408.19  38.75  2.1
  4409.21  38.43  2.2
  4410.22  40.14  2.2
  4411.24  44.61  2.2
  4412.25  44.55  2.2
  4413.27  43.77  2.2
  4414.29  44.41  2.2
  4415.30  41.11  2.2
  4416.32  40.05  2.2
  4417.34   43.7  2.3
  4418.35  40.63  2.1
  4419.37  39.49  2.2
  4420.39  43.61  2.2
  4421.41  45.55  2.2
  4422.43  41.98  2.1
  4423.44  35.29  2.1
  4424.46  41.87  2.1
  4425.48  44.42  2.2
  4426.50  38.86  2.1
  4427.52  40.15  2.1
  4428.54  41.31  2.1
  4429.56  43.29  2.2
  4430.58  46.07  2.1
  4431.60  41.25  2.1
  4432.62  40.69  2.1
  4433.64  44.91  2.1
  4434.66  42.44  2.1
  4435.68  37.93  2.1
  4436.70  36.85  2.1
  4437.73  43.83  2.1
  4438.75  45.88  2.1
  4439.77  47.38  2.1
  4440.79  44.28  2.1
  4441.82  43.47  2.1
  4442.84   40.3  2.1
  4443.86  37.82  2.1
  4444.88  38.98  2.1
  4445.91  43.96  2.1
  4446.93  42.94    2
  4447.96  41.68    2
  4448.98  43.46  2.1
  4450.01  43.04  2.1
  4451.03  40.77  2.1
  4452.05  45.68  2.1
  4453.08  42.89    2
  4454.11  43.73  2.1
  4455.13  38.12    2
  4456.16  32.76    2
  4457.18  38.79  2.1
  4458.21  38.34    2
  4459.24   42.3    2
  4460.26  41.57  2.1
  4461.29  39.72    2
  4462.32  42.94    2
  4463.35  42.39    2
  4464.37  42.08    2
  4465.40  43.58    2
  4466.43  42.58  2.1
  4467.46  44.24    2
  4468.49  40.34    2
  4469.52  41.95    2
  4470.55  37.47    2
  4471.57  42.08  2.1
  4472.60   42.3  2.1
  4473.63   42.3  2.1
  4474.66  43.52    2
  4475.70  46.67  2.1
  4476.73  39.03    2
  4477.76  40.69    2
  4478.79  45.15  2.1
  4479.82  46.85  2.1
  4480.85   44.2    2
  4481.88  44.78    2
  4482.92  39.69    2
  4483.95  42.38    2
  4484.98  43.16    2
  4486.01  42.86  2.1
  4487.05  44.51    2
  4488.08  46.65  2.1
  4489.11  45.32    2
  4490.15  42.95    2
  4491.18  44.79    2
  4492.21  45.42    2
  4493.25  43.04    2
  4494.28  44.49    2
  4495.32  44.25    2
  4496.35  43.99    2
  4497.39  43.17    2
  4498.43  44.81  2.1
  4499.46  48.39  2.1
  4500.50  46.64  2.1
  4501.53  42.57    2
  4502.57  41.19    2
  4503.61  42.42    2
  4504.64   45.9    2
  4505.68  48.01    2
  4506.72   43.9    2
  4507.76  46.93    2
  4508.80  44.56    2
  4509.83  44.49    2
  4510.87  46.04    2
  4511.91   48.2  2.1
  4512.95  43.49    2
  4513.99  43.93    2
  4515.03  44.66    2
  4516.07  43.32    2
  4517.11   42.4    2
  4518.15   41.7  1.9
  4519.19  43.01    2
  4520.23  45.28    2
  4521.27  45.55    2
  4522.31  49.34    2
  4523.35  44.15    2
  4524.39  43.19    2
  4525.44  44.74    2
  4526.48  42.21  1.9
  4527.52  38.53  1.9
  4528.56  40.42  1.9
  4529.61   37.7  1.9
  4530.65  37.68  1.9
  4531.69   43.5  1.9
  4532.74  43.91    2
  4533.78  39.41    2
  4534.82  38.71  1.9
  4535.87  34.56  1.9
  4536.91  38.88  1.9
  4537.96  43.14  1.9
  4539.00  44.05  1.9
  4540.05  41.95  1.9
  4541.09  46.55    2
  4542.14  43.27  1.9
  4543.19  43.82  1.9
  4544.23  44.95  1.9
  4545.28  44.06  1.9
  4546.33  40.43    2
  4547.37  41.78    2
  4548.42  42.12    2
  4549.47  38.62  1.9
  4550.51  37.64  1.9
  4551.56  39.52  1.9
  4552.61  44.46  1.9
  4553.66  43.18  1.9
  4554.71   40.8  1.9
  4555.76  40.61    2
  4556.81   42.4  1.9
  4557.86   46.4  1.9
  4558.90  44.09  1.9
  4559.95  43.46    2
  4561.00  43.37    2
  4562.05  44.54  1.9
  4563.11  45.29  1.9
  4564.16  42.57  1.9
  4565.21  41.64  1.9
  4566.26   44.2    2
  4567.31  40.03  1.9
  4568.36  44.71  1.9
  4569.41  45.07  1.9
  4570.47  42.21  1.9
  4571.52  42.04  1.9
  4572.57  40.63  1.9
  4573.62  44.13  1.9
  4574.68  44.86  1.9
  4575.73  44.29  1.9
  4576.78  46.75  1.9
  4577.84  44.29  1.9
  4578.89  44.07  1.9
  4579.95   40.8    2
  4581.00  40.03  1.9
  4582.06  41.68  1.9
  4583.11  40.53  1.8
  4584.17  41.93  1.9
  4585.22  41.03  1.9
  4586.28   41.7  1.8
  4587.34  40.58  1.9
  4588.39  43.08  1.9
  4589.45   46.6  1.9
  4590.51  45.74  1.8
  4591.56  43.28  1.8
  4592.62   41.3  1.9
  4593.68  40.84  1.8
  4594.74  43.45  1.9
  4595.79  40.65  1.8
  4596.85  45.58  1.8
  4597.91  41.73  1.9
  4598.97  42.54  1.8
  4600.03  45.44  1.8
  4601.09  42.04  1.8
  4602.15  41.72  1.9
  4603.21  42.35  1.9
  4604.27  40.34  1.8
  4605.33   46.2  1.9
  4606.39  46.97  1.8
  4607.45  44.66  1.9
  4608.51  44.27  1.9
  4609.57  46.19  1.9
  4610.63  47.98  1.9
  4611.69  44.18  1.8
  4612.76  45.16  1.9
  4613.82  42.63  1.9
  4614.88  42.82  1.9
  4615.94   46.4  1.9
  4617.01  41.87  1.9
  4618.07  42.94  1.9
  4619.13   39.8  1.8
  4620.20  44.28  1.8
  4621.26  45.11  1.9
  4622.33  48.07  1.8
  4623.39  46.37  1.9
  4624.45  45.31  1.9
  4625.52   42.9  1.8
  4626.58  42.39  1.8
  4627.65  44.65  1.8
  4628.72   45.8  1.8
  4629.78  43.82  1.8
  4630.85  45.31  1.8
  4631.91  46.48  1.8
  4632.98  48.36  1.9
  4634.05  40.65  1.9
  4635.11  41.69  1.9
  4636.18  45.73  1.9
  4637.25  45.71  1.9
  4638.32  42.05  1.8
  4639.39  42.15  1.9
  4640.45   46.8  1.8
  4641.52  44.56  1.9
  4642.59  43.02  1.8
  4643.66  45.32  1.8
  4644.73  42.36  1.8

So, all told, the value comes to 0.17 mag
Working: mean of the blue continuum 39.5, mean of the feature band 34.5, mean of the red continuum 43.6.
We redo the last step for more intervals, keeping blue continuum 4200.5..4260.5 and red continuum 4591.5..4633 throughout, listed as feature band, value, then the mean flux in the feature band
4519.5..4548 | 0.017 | 42.3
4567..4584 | 0.016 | 42.9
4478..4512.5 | -0.053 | 44.6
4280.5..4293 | 0.099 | 36.3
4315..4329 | -0.031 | 41.3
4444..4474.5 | 0.014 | 41.5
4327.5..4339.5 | -0.069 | 42.9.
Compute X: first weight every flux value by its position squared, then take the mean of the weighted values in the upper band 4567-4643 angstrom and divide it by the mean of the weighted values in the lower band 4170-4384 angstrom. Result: 1.33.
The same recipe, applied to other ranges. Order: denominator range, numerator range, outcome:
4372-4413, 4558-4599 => 1.23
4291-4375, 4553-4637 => 1.30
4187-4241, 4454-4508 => 1.24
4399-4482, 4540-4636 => 1.12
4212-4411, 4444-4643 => 1.27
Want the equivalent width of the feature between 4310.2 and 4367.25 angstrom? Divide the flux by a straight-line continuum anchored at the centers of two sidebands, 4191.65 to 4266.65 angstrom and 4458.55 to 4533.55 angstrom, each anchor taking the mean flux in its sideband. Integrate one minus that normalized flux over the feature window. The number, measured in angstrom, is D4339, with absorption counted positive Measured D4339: 1.6 angstrom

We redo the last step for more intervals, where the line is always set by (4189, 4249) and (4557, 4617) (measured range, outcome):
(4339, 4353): 1.4 angstrom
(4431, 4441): -0.2 angstrom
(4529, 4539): 0.7 angstrom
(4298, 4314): 5.2 angstrom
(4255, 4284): 1.8 angstrom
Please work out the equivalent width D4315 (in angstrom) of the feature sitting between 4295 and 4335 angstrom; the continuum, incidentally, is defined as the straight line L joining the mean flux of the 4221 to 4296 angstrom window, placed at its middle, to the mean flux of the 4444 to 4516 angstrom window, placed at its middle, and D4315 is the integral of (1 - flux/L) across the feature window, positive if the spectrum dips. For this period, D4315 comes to 3.69 angstrom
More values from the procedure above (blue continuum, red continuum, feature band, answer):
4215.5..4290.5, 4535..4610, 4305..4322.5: 2.5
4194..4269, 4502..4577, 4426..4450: -0.2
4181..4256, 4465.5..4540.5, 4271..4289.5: 1.7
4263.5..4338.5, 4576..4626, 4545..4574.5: 0.0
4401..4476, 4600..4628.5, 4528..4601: 1.6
